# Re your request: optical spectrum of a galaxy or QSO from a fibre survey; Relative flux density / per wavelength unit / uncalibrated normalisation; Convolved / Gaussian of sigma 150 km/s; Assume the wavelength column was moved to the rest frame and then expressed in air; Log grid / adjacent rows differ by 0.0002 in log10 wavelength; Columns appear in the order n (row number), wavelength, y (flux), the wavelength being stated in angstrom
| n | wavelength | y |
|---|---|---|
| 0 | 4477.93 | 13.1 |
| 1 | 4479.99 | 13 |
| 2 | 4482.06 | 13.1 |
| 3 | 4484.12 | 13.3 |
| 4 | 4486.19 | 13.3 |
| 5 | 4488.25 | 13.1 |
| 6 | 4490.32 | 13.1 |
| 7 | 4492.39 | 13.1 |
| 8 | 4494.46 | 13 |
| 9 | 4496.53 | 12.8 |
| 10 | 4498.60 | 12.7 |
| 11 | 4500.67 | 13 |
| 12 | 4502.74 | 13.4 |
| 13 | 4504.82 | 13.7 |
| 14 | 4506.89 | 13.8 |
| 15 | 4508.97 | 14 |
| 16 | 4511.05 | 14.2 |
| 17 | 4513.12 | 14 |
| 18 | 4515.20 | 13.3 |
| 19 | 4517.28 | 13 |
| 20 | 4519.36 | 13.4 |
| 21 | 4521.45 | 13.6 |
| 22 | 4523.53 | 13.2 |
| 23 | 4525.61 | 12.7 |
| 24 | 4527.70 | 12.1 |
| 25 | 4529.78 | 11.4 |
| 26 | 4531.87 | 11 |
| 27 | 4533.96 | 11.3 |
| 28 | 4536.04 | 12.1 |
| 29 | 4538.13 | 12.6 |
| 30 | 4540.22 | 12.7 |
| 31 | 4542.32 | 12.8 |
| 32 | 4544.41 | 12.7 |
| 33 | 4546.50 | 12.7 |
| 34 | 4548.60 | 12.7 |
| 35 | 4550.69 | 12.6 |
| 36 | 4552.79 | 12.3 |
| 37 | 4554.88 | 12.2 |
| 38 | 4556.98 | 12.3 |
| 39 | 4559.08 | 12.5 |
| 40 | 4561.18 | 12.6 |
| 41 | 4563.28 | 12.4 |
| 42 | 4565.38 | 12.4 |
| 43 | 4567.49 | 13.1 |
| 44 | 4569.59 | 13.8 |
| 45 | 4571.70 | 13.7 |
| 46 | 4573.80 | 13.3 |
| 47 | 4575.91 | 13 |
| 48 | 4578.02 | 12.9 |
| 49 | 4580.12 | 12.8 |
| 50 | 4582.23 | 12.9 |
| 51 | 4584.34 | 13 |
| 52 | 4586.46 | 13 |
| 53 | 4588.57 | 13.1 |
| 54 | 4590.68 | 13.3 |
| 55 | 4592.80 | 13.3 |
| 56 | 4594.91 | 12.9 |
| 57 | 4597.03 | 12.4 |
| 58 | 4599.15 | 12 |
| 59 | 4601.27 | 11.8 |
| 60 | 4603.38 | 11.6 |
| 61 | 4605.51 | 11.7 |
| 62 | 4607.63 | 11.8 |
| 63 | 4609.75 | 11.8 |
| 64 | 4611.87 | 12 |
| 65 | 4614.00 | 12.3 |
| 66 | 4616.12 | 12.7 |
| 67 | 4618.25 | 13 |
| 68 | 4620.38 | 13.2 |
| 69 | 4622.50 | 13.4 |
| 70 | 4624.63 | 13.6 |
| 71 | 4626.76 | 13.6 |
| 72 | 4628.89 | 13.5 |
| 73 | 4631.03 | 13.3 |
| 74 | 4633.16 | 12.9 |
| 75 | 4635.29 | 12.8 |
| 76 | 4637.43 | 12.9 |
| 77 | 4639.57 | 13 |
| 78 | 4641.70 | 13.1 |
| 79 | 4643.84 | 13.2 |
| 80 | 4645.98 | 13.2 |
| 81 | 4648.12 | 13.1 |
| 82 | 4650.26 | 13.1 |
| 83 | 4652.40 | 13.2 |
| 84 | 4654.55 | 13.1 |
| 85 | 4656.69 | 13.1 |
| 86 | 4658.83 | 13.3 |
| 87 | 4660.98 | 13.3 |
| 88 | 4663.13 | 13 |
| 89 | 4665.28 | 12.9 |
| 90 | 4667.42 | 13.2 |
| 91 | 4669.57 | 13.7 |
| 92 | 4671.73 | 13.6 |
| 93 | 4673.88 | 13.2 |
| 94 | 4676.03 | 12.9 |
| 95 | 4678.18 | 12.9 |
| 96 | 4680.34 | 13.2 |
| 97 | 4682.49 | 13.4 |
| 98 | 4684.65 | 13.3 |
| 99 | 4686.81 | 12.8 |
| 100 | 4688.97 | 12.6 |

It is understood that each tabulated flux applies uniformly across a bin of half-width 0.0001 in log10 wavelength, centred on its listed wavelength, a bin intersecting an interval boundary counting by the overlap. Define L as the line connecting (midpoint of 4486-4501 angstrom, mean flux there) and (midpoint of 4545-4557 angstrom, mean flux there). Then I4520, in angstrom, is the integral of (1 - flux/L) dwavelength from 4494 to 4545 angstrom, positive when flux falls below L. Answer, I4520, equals -0.50 angstrom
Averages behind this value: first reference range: 13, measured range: 12.9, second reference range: 12.5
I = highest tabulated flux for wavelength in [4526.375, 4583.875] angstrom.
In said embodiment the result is 13.8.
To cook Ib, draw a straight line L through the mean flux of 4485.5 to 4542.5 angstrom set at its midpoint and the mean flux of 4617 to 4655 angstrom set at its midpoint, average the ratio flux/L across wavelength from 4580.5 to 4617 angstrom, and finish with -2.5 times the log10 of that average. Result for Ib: 0.06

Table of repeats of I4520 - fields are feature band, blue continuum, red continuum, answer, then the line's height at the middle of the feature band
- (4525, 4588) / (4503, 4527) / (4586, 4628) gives 2.5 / 13.1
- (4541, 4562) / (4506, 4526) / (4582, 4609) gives 0.9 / 13.1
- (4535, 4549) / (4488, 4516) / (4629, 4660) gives 0.7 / 13.3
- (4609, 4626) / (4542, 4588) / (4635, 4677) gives 0.3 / 13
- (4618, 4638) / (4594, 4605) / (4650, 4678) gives -1.0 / 12.6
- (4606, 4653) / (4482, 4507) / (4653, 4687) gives 0.9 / 13.2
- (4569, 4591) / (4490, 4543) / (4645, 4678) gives -0.2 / 13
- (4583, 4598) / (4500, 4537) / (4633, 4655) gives 0.0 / 13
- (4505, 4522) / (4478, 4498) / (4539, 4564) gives -1.1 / 12.9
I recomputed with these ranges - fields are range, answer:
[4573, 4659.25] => 13.6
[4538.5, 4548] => 12.8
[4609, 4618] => 12.7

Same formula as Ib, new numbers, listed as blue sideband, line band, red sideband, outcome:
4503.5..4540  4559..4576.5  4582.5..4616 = -0.03 mag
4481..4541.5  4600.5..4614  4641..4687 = 0.11 mag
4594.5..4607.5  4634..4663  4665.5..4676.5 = -0.02 mag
